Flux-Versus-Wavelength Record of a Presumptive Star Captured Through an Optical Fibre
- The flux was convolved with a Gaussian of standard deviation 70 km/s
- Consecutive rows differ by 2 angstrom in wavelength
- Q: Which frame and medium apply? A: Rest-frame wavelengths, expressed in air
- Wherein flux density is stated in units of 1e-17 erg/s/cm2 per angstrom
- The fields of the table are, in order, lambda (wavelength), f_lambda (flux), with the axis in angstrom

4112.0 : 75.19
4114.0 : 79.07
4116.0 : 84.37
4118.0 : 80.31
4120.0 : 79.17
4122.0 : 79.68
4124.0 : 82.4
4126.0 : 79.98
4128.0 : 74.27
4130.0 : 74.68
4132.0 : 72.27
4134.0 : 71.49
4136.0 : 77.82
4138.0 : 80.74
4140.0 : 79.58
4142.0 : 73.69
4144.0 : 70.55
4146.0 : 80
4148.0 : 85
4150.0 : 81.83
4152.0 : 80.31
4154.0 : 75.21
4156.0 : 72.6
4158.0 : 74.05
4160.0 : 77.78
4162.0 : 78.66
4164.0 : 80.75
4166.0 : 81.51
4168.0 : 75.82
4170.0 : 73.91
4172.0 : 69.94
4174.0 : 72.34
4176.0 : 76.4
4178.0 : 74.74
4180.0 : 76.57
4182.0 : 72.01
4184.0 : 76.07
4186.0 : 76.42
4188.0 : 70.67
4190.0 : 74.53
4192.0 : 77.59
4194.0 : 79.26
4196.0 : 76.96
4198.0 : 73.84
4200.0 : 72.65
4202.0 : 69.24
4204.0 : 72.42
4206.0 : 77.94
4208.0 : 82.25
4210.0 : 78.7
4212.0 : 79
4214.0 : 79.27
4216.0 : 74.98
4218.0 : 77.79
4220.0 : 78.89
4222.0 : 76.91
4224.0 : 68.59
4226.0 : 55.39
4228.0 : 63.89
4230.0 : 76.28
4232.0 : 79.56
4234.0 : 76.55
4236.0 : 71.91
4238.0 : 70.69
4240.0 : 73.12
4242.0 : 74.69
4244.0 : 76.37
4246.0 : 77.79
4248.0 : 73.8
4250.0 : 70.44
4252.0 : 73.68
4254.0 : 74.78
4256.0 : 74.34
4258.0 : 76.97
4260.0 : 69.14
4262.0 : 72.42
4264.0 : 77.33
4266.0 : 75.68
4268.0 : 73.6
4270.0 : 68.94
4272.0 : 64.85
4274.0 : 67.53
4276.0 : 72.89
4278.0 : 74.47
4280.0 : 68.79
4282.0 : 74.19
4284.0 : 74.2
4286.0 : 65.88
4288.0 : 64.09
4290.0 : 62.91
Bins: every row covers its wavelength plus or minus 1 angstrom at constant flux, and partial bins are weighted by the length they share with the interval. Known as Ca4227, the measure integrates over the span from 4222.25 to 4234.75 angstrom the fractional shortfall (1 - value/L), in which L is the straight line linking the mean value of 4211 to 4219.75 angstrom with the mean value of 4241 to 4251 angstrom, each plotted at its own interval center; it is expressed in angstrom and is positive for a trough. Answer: 1.0 angstrom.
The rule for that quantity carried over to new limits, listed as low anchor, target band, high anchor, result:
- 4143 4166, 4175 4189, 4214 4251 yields 0.31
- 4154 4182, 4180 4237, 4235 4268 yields 0.11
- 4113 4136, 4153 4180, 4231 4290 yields 0.21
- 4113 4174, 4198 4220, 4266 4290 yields -0.79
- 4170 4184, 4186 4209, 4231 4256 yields -0.38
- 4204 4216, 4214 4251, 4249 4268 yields 1.43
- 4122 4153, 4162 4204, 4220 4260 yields 0.30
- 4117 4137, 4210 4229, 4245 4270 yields 0.47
